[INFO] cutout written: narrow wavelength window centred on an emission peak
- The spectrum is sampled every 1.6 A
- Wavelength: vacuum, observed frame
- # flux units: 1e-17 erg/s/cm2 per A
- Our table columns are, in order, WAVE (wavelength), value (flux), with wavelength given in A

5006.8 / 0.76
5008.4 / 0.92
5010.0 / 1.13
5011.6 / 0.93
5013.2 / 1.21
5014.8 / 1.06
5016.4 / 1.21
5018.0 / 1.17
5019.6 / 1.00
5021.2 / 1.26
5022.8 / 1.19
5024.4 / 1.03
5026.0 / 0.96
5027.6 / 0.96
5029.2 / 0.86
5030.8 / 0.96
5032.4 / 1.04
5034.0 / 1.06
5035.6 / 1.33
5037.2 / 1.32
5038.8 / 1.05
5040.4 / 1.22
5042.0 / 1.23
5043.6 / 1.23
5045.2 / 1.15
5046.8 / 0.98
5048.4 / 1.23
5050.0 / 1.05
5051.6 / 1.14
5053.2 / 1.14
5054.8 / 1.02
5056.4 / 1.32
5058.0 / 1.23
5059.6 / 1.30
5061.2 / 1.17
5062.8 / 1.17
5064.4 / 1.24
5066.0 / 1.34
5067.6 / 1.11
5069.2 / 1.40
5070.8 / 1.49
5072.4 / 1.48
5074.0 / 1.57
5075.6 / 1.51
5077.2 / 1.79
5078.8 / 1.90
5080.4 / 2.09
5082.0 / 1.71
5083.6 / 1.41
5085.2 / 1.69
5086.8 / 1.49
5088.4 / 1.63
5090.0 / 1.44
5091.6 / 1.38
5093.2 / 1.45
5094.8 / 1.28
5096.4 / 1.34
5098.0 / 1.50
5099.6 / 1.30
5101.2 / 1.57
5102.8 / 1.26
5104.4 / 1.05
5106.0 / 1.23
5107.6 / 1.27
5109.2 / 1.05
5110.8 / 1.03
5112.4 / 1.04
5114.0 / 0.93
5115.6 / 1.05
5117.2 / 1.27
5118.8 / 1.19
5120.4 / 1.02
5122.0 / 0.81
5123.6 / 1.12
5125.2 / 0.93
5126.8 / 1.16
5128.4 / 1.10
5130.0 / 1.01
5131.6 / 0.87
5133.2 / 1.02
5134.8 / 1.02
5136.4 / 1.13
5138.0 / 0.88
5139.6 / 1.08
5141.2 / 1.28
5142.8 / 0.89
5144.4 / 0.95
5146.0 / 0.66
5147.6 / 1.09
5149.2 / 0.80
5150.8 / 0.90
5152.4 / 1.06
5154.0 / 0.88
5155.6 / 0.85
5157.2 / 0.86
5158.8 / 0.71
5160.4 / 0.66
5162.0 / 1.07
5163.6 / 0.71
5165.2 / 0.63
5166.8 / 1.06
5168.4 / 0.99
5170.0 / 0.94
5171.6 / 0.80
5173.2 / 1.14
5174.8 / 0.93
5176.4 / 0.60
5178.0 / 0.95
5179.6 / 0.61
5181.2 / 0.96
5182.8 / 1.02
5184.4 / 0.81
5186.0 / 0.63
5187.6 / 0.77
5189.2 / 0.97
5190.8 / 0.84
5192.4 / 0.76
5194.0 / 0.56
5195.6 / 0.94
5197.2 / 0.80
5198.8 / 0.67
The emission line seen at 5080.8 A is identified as C III]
